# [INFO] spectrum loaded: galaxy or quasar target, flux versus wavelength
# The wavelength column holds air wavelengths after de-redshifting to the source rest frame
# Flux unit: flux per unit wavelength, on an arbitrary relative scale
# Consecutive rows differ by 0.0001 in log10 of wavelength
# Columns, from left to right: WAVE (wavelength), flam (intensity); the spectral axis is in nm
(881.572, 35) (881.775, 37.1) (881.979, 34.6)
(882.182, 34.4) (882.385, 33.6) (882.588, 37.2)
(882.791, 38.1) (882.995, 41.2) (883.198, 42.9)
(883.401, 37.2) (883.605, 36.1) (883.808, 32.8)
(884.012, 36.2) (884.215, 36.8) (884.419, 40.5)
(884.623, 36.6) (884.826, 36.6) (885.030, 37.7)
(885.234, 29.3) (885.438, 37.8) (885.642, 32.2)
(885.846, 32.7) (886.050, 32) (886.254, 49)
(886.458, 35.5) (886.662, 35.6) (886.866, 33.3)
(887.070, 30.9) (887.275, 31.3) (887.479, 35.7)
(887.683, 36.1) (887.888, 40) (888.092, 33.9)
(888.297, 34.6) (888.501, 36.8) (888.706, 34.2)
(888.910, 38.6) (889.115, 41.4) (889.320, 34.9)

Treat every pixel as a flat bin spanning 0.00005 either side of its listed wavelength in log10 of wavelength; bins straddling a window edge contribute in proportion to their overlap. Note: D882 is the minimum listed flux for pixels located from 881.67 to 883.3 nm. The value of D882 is 33.6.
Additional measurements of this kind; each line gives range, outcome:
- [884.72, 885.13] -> 36.6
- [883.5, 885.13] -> 32.8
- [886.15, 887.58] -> 30.9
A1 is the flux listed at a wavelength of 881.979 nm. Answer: 34.6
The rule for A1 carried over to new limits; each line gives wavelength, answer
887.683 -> 36.1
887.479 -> 35.7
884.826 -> 36.6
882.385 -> 33.6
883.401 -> 37.2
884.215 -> 36.8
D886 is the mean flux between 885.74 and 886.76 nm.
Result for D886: 37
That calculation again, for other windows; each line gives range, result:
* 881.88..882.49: 34.2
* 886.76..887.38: 31.9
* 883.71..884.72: 36.6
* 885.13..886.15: 32.8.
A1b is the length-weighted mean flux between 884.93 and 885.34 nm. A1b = 33.5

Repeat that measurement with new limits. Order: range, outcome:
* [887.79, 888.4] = 36.2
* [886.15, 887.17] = 36.9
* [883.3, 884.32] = 35.8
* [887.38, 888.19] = 36.5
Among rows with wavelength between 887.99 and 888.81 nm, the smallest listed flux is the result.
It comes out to 33.9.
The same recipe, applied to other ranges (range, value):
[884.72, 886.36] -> 29.3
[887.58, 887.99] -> 36.1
